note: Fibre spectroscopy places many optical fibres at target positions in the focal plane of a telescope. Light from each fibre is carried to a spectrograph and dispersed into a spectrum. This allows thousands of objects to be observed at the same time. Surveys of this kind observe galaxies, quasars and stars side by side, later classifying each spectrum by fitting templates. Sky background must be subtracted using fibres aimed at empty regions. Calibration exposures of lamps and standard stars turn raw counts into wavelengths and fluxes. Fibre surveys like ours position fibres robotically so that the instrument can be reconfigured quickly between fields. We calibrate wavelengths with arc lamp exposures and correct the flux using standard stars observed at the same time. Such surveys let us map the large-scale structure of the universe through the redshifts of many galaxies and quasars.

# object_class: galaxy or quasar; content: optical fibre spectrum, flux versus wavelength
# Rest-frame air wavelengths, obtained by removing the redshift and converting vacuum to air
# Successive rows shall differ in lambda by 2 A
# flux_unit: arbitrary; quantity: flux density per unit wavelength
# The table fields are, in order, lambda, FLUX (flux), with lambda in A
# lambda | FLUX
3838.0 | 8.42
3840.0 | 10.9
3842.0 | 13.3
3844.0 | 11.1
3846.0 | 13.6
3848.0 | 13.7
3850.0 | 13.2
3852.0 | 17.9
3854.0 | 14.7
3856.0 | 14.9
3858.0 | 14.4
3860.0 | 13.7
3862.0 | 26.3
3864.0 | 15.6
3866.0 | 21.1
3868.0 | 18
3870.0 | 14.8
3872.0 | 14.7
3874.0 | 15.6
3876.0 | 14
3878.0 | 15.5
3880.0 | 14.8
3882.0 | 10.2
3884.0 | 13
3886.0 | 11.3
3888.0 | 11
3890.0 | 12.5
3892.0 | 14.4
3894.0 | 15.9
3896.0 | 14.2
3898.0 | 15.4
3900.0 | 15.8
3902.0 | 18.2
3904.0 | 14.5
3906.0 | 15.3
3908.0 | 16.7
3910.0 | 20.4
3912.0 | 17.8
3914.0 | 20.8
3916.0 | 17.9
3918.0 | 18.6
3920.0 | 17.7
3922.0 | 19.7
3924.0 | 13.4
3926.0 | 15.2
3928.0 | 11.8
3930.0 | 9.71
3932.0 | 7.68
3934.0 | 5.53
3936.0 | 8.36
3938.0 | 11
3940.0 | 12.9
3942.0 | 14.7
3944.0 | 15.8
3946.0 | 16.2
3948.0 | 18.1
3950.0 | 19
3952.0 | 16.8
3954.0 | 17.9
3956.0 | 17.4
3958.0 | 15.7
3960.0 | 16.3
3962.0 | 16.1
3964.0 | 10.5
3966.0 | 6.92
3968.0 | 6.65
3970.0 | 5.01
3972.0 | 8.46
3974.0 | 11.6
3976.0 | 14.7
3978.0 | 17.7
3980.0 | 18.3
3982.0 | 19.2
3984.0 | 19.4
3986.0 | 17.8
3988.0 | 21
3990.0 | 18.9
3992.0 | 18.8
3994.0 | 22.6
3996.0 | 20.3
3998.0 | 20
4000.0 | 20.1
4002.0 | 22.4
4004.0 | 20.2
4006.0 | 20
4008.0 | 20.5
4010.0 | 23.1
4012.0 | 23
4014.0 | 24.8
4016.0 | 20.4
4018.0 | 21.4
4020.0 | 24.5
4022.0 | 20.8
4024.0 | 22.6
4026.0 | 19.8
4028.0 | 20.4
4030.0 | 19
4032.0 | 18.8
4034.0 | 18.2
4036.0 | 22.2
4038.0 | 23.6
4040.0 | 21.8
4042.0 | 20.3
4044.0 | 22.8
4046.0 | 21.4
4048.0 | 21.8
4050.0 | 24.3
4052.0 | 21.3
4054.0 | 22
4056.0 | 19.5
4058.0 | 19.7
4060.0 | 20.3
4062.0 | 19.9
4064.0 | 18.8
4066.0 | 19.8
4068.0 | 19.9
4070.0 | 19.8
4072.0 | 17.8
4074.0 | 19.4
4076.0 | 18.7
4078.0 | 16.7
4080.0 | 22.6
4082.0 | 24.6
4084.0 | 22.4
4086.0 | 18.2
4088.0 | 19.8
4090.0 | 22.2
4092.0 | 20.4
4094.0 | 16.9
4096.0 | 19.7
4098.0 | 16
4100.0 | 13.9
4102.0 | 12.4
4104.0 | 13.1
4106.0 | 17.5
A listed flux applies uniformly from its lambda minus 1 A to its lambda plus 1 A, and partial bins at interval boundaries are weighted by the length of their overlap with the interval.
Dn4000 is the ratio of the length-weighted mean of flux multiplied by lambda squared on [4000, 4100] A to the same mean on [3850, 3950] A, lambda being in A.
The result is 1.48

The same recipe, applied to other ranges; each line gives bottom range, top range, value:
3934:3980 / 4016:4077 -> 1.61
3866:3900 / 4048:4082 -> 1.55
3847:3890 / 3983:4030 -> 1.49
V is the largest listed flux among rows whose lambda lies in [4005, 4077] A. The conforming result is 24.8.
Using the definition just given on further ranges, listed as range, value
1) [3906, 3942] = 20.8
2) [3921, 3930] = 19.7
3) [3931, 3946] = 16.2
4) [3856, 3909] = 26.3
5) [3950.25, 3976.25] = 17.9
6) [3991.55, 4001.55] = 22.6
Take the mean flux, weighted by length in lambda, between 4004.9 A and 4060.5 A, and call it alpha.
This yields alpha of 21.4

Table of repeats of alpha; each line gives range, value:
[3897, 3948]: 14.9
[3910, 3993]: 14.9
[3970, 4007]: 18.1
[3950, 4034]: 18.1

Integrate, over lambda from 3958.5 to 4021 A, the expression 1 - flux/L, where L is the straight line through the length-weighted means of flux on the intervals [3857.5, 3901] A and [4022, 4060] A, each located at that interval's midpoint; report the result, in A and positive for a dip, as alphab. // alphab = 5.05 A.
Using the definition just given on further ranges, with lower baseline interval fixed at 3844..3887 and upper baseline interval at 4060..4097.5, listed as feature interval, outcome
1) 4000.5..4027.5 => -4.9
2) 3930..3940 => 4.7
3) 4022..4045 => -2.5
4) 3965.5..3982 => 5.4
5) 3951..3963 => 0.3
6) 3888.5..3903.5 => 0.8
